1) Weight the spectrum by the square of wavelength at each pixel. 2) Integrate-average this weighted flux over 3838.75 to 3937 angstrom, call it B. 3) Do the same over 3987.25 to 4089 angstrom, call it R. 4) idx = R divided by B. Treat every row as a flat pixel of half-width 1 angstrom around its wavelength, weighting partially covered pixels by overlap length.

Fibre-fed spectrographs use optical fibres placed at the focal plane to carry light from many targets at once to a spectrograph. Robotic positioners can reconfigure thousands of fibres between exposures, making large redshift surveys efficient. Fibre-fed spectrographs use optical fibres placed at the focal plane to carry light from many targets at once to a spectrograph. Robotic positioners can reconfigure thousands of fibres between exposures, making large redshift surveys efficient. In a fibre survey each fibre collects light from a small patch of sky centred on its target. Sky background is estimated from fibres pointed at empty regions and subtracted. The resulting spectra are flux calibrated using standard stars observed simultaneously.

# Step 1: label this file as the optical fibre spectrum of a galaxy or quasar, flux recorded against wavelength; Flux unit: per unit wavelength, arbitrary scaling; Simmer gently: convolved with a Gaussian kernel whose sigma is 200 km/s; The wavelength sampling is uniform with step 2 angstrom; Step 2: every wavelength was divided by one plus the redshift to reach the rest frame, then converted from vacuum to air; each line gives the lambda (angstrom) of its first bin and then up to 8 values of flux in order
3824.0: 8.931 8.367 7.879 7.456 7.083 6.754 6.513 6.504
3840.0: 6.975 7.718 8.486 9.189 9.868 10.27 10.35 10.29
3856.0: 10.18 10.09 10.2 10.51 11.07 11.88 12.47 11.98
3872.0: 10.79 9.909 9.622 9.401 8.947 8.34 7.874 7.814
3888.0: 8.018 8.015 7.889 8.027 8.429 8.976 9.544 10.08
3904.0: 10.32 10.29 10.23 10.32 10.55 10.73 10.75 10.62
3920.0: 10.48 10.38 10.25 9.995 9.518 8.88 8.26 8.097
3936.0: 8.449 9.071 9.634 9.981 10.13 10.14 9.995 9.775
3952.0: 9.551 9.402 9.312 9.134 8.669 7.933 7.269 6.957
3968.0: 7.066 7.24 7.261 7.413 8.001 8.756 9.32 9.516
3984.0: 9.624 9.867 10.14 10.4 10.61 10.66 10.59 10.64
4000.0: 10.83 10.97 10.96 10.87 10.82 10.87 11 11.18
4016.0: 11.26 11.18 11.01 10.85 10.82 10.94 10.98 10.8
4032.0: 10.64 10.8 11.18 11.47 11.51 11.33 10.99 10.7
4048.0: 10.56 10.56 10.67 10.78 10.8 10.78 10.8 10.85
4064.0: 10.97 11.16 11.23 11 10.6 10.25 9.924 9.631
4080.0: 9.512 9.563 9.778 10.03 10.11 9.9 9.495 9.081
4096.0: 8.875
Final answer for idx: 1.2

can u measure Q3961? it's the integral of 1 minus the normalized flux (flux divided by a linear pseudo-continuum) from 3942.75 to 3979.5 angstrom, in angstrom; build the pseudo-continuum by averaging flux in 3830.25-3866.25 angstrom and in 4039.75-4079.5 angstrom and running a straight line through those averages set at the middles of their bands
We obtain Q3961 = 5.0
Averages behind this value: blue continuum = 9.02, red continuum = 10.7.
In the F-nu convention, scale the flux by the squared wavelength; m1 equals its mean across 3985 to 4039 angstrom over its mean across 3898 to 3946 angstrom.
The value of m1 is 1.2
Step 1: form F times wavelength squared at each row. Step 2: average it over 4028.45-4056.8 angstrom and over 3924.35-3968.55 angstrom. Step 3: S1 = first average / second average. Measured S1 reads 1.27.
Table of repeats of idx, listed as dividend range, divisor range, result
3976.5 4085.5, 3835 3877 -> 1.19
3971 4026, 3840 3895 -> 1.14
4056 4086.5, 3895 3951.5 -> 1.15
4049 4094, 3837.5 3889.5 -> 1.20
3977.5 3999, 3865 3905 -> 1.12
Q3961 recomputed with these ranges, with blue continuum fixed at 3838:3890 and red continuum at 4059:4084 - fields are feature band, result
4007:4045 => -2.91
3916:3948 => 0.74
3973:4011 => 0.26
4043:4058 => -0.55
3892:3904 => 0.87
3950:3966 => 2.03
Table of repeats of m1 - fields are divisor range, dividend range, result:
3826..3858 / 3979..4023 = 1.36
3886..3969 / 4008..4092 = 1.23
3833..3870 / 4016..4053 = 1.27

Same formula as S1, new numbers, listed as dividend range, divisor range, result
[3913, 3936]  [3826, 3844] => 1.41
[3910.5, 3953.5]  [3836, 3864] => 1.10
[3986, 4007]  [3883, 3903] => 1.32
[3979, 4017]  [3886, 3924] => 1.15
